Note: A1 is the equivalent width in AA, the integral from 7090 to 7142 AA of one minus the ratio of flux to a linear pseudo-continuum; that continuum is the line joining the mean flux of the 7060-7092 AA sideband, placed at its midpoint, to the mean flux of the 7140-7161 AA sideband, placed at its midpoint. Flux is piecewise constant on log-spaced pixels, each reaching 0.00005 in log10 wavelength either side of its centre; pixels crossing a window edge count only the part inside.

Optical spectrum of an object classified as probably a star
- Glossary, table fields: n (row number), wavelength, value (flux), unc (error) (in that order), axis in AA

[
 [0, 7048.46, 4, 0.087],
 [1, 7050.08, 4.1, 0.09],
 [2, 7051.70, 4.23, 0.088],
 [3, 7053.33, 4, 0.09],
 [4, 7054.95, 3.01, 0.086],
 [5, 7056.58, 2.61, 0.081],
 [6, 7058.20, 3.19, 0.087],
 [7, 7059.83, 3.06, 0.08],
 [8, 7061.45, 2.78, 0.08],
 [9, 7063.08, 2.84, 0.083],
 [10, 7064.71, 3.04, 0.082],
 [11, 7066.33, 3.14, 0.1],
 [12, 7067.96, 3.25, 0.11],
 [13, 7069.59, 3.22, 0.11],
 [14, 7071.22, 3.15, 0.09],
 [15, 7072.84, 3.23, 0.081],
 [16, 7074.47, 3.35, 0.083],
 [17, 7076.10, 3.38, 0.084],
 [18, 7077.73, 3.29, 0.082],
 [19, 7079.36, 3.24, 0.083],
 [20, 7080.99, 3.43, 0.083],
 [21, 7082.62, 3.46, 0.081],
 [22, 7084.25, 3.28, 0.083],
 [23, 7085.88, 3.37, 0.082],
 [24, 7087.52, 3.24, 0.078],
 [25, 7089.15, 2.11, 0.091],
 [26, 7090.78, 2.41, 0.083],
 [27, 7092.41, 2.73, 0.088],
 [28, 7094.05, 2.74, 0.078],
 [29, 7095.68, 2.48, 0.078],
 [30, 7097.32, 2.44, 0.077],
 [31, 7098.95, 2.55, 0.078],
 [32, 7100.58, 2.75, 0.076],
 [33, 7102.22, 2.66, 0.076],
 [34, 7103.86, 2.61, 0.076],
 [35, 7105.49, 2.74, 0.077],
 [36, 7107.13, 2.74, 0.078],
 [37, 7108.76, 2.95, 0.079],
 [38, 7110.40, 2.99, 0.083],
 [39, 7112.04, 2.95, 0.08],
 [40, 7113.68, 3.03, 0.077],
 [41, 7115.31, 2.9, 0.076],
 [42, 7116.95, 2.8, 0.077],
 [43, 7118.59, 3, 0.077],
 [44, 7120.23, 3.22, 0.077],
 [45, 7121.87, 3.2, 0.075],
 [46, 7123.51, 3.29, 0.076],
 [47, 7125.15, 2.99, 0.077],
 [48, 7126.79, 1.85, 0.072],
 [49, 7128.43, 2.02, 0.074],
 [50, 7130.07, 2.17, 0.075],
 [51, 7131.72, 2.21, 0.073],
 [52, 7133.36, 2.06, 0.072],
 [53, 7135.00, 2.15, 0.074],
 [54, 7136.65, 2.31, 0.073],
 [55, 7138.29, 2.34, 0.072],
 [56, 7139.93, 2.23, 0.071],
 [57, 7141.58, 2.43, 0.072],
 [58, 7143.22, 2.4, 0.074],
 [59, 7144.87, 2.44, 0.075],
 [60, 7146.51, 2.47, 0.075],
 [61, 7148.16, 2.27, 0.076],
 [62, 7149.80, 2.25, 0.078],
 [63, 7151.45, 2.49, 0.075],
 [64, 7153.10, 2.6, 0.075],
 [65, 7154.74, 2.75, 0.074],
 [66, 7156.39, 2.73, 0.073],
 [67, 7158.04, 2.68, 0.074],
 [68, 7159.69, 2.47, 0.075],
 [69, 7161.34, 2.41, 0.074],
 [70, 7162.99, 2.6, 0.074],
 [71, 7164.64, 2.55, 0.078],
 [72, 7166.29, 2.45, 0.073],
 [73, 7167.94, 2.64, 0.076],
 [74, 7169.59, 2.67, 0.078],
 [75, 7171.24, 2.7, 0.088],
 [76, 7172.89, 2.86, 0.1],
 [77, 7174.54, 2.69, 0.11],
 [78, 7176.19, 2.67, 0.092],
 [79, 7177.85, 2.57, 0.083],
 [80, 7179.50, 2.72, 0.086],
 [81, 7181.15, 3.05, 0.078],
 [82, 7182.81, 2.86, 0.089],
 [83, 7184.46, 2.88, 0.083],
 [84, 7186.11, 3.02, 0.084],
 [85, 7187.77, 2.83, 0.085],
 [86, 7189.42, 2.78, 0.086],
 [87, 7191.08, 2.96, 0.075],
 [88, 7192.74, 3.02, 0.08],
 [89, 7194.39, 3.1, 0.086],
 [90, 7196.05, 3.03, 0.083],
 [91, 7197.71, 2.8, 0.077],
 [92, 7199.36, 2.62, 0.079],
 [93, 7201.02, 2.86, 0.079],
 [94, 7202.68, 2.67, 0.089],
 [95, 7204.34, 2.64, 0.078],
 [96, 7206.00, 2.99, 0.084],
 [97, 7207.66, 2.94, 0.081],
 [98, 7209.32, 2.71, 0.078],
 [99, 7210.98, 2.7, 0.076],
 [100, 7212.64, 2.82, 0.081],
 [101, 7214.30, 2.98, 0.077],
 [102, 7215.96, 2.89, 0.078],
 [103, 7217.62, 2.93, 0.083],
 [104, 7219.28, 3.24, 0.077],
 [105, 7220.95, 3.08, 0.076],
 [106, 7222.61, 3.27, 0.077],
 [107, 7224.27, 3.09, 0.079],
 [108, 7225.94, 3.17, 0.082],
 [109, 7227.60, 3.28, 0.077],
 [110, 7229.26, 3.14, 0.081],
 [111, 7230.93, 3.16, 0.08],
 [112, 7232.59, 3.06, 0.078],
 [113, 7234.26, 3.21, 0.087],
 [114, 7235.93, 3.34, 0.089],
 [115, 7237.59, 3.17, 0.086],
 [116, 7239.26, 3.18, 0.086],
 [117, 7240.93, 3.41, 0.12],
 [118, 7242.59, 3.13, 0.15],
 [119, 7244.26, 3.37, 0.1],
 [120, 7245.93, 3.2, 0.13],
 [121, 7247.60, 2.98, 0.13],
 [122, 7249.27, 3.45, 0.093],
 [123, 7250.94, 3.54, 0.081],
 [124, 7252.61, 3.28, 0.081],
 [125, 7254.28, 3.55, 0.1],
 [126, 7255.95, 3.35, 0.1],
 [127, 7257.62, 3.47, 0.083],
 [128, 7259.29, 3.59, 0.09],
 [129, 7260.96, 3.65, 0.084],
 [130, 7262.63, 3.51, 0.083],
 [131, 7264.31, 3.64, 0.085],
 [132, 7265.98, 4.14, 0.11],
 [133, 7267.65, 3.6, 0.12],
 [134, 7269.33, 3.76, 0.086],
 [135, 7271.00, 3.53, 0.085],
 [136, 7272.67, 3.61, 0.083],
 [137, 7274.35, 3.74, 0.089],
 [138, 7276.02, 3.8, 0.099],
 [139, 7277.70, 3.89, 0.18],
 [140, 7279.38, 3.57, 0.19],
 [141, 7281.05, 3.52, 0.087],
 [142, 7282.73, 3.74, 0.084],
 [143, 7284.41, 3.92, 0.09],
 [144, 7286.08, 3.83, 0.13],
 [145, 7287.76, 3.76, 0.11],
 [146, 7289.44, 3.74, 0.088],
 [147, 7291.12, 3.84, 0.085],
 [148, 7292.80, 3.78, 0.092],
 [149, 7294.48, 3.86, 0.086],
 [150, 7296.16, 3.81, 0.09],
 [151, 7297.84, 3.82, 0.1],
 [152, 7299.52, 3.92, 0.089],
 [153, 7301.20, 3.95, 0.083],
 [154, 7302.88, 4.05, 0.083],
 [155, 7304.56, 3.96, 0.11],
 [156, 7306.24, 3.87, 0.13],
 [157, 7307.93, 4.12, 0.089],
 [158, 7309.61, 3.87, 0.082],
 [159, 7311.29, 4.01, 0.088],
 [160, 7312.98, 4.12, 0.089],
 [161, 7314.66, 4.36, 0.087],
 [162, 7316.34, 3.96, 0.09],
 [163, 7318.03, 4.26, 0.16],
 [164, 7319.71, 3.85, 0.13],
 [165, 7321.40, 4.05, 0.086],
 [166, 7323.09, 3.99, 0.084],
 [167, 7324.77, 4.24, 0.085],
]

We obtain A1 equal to 2.84 AA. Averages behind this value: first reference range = 3.11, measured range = 2.62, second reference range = 2.49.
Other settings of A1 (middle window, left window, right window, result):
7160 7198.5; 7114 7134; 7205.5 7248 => 1.63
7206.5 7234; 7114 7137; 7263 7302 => 2.28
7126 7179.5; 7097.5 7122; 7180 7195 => 8.38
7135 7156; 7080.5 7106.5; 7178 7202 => 3.22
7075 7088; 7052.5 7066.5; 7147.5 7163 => -1.73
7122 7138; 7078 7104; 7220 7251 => 3.13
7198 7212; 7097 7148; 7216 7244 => 1.26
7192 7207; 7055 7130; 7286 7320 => 2.53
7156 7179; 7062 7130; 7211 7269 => 3.57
